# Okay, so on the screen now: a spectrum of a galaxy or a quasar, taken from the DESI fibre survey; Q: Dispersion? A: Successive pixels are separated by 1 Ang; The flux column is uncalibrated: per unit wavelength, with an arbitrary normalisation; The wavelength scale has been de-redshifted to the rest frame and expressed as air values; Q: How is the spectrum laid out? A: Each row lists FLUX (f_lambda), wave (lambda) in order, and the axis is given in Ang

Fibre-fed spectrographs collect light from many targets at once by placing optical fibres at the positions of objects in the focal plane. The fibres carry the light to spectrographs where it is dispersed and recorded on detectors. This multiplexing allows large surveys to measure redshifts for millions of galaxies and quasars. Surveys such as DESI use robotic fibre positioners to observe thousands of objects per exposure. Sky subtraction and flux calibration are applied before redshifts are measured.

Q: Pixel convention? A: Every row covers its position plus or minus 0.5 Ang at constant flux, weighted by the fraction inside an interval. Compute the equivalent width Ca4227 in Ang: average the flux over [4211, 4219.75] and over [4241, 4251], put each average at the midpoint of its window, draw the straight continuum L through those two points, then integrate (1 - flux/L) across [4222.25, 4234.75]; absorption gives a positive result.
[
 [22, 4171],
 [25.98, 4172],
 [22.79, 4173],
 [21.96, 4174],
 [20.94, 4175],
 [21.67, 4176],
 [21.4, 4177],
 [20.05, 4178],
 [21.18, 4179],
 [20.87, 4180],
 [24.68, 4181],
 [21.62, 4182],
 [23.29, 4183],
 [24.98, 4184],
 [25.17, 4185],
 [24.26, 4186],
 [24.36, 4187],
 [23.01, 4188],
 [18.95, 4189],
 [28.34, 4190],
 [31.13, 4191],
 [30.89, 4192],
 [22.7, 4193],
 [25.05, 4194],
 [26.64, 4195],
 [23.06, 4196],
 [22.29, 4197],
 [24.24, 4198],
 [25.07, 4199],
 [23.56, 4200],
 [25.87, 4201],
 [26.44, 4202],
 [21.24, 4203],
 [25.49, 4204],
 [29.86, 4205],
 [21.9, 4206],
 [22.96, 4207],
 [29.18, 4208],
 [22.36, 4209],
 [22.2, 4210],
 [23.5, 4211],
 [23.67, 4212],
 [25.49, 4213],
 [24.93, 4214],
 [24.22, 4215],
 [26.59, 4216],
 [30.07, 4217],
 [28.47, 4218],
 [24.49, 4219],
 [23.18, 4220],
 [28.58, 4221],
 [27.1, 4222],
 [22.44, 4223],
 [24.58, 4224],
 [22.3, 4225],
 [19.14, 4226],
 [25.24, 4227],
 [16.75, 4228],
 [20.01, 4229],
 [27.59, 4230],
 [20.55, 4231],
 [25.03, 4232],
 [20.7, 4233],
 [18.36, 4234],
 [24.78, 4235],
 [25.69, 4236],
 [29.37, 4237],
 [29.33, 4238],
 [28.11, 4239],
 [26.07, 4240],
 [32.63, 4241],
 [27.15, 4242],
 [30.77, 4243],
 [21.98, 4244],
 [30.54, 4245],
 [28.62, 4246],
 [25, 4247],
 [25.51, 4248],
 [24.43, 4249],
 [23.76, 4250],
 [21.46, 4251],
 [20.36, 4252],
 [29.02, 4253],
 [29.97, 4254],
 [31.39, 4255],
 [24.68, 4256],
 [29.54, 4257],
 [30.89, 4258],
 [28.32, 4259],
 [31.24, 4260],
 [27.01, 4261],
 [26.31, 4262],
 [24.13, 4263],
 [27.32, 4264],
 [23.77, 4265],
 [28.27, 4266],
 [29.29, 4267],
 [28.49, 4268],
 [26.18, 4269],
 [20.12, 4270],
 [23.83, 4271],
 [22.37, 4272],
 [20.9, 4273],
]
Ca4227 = 1.9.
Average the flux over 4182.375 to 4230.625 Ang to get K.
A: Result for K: 24.6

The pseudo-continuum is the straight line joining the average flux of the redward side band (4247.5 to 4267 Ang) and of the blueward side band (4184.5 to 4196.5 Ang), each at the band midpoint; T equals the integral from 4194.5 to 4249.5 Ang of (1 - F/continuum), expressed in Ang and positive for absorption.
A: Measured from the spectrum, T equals 2.09 Ang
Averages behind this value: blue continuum 25.3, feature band 25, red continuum 26.8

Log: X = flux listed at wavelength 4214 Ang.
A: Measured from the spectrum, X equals 24.93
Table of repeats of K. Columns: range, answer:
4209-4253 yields 24.9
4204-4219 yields 25.4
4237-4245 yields 28.2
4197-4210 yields 24.6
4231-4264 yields 26.5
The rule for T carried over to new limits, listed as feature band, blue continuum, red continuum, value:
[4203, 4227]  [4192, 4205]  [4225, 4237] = -1.3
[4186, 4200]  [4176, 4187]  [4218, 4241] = -1.1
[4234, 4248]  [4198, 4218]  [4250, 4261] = -0.3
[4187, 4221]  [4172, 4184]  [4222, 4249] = -2.4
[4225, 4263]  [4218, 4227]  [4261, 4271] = -1.0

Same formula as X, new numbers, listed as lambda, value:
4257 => 29.54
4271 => 23.83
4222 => 27.1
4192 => 30.89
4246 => 28.62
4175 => 20.94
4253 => 29.02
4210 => 22.2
